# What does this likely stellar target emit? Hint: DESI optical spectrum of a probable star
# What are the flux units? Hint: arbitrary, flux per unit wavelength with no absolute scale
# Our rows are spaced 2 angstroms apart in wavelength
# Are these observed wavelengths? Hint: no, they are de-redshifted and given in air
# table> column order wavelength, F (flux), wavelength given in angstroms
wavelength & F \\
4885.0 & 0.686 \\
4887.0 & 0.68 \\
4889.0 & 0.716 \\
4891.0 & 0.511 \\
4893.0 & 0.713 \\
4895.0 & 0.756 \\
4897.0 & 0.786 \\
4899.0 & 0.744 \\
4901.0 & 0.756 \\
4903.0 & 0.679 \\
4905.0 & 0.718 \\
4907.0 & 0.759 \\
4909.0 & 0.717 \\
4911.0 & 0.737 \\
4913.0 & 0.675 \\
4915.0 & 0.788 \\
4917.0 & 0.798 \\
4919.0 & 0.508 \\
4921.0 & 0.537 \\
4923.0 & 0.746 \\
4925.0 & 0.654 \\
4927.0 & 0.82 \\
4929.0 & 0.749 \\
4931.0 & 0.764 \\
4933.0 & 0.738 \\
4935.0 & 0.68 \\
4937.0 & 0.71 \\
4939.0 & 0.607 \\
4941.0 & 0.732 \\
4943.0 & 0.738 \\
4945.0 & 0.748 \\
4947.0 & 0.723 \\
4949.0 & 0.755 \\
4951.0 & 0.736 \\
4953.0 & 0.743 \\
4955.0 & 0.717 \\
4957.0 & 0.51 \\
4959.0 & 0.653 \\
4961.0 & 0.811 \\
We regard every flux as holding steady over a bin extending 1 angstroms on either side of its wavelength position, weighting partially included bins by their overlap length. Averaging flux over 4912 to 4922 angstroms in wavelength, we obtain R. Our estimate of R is 0.661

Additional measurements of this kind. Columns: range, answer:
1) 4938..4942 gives 0.669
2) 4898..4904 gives 0.726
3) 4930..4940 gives 0.7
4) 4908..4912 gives 0.727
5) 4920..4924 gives 0.641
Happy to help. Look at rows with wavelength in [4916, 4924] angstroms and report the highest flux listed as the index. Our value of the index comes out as 0.798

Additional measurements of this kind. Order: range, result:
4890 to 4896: 0.756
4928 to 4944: 0.764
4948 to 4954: 0.755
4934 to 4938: 0.71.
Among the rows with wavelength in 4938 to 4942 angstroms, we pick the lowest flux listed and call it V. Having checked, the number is 0.607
